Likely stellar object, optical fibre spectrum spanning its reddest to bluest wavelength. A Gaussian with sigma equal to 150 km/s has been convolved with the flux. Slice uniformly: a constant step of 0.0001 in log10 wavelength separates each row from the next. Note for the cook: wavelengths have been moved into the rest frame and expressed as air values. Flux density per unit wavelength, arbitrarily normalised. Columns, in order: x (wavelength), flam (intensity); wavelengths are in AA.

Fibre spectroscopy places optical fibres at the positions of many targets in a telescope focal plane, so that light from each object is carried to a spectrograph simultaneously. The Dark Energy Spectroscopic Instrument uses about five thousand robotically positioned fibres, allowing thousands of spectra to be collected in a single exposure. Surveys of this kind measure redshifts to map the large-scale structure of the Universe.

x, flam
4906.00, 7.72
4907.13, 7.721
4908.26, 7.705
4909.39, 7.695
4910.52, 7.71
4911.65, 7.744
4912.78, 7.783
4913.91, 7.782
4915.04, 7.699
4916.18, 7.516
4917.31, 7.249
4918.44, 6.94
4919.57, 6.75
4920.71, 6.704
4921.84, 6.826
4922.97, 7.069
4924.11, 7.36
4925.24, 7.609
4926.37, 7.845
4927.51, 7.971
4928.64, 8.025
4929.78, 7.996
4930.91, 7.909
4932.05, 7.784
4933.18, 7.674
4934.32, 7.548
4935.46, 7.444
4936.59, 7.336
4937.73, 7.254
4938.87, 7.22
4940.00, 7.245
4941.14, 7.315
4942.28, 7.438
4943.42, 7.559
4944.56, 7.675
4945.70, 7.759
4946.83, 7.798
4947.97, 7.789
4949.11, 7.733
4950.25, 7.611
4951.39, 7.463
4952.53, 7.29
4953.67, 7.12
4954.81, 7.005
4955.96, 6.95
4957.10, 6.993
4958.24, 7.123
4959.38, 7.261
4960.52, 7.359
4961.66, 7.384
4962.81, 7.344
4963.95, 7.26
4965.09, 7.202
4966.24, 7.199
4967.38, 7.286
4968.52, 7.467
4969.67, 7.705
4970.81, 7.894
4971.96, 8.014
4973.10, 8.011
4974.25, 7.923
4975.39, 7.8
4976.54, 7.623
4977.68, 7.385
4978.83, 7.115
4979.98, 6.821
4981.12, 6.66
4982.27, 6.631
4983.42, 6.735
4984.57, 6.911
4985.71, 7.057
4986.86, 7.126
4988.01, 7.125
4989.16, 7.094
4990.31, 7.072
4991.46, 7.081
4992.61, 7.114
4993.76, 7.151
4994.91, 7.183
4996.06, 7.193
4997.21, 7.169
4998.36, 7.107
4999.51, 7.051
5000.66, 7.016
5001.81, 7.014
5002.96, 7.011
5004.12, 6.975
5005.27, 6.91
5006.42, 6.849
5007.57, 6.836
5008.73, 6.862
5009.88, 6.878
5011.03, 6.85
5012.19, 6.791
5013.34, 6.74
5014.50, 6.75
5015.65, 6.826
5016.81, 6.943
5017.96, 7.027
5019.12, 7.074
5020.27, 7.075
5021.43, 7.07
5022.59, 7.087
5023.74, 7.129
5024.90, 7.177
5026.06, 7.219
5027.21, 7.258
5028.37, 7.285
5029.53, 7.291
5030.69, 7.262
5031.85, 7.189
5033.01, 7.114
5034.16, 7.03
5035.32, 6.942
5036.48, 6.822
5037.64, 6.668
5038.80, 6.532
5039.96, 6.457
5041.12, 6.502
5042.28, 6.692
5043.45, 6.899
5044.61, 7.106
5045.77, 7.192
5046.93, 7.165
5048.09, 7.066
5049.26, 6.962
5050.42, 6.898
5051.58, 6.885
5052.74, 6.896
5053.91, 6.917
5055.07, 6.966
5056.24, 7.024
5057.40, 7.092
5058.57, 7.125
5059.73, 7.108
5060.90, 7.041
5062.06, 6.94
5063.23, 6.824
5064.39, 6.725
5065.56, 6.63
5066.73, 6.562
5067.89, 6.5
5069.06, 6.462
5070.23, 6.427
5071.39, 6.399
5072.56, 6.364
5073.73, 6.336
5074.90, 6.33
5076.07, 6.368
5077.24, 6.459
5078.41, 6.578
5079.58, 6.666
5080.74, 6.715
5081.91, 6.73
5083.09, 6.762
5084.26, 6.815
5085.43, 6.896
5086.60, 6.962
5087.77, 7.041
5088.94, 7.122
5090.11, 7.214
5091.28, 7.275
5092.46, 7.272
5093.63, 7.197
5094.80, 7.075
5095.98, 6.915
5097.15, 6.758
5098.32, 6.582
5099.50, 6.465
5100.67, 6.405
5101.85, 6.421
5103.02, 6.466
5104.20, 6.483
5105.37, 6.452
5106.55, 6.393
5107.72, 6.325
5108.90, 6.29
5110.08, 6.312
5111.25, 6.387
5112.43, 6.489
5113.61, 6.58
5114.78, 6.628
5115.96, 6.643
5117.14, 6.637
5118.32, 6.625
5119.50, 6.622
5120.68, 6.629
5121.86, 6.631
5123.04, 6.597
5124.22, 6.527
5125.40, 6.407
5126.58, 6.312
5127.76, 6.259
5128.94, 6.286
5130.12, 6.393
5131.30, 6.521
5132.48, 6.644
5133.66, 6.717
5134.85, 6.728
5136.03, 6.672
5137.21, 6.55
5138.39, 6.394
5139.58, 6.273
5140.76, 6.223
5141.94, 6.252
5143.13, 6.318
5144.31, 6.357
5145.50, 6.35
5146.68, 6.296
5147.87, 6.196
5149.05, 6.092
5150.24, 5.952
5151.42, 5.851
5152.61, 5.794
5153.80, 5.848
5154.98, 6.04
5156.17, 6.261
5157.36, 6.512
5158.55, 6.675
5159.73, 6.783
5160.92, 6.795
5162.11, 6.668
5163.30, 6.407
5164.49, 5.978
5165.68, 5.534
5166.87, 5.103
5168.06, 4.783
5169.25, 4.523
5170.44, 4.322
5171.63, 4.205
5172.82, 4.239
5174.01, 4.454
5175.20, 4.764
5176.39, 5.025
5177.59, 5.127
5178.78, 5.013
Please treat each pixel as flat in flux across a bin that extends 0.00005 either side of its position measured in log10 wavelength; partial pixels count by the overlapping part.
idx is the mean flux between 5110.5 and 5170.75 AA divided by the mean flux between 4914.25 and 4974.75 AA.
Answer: 0.84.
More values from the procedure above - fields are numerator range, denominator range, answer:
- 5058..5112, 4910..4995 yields 0.91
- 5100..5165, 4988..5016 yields 0.92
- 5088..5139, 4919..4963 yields 0.89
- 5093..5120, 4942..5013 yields 0.91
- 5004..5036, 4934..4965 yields 0.95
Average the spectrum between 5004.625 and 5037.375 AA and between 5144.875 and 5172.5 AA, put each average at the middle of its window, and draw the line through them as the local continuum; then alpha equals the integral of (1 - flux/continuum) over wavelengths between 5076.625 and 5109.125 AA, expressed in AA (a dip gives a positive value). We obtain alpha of -1.73 AA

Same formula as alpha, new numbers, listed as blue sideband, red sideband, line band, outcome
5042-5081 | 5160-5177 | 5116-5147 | -3.8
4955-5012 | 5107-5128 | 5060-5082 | 0.5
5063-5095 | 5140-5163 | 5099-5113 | 0.3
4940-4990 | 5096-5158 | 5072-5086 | 0.2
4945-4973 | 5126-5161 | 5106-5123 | 0.0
